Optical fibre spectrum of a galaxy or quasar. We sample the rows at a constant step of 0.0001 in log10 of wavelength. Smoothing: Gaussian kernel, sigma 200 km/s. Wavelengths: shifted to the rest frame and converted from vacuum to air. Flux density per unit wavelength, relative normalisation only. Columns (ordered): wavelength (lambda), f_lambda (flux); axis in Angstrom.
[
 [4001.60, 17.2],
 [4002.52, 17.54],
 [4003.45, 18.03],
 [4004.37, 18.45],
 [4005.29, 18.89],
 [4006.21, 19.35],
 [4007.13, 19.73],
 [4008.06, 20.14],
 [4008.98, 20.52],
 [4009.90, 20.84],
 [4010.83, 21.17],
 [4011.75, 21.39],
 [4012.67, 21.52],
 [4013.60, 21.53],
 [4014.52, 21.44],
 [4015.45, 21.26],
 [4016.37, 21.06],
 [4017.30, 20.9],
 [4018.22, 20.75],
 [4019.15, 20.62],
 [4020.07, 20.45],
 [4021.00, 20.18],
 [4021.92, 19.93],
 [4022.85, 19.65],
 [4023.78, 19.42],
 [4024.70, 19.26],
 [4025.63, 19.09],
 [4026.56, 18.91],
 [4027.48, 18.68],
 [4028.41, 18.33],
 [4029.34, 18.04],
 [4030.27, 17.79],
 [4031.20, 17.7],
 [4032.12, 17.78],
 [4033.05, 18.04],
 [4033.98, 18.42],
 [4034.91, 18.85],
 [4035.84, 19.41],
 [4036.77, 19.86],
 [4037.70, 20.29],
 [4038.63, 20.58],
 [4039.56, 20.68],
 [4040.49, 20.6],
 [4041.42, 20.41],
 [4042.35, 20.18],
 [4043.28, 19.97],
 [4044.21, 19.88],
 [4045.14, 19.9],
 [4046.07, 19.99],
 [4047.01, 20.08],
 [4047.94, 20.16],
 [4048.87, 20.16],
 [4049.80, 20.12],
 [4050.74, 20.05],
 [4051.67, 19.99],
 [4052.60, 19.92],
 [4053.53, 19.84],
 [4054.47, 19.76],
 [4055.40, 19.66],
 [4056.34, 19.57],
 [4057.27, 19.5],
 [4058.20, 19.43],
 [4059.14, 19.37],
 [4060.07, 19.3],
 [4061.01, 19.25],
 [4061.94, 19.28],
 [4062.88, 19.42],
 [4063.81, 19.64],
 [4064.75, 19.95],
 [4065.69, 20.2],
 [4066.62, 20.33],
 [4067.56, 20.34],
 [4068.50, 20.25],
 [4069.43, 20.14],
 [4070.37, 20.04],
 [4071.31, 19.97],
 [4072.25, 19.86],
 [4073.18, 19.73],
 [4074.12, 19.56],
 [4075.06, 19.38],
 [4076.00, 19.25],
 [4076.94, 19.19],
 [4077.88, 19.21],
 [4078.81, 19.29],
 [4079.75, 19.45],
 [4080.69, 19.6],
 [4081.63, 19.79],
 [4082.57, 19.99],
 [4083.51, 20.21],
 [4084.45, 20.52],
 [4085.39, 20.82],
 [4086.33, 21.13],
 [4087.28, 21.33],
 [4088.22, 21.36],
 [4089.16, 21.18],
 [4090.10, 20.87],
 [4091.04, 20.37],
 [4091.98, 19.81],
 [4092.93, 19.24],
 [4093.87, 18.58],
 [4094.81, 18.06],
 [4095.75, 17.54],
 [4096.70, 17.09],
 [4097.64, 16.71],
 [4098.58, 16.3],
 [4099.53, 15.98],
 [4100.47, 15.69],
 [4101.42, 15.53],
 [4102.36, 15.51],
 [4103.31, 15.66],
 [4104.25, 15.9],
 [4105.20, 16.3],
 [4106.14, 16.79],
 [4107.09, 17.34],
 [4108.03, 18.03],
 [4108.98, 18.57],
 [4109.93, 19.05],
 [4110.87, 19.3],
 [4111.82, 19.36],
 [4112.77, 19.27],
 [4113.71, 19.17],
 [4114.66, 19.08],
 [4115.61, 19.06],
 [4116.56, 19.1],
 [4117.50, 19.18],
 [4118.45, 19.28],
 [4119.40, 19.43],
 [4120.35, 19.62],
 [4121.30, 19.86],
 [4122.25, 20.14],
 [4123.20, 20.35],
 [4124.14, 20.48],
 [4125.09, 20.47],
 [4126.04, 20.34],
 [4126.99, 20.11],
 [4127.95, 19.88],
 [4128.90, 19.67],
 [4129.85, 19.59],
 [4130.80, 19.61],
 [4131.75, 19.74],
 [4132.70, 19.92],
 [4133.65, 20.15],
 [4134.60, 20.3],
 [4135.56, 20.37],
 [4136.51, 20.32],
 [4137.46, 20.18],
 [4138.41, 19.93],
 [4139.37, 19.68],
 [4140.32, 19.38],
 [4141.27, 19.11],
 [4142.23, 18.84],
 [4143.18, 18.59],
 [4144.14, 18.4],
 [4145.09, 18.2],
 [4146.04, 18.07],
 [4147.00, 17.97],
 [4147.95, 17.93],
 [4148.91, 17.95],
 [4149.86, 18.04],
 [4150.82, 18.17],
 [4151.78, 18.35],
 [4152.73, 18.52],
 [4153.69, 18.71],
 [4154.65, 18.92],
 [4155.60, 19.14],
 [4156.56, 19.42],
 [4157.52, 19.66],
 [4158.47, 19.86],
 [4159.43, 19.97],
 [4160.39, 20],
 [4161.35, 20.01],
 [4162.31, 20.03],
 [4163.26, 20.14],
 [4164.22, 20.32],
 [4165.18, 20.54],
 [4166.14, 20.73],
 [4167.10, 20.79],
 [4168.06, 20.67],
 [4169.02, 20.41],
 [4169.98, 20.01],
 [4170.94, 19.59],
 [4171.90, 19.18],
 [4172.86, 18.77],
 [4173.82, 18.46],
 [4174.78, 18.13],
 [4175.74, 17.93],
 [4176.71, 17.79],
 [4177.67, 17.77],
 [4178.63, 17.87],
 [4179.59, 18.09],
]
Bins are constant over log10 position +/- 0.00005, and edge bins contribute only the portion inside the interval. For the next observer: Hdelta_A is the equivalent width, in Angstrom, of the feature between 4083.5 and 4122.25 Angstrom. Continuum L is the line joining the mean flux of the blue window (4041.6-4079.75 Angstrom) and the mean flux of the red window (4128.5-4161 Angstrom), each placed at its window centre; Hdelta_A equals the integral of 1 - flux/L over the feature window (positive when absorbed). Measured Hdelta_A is 1.74 Angstrom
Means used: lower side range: 19.8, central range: 18.6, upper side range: 19.2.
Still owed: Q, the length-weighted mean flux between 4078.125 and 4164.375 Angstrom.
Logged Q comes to 19.1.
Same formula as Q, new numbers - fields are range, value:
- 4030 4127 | 19.3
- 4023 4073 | 19.6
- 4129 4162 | 19.2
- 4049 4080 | 19.7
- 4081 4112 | 18.5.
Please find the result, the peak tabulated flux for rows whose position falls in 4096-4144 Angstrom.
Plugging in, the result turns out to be 20.48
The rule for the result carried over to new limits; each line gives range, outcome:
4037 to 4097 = 21.36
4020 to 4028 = 20.45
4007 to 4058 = 21.53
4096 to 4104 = 17.09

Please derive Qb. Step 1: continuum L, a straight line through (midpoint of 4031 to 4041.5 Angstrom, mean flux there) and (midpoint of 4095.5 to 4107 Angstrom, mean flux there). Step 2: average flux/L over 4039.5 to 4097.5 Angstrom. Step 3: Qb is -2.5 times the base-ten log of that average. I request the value -0.116 mag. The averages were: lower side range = 19.4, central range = 19.8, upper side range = 16.3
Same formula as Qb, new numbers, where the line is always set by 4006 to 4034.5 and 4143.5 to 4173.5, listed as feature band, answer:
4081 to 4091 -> -0.06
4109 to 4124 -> 0.00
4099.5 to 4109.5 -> 0.18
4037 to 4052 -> -0.03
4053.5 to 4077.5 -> 0.00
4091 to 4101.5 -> 0.12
